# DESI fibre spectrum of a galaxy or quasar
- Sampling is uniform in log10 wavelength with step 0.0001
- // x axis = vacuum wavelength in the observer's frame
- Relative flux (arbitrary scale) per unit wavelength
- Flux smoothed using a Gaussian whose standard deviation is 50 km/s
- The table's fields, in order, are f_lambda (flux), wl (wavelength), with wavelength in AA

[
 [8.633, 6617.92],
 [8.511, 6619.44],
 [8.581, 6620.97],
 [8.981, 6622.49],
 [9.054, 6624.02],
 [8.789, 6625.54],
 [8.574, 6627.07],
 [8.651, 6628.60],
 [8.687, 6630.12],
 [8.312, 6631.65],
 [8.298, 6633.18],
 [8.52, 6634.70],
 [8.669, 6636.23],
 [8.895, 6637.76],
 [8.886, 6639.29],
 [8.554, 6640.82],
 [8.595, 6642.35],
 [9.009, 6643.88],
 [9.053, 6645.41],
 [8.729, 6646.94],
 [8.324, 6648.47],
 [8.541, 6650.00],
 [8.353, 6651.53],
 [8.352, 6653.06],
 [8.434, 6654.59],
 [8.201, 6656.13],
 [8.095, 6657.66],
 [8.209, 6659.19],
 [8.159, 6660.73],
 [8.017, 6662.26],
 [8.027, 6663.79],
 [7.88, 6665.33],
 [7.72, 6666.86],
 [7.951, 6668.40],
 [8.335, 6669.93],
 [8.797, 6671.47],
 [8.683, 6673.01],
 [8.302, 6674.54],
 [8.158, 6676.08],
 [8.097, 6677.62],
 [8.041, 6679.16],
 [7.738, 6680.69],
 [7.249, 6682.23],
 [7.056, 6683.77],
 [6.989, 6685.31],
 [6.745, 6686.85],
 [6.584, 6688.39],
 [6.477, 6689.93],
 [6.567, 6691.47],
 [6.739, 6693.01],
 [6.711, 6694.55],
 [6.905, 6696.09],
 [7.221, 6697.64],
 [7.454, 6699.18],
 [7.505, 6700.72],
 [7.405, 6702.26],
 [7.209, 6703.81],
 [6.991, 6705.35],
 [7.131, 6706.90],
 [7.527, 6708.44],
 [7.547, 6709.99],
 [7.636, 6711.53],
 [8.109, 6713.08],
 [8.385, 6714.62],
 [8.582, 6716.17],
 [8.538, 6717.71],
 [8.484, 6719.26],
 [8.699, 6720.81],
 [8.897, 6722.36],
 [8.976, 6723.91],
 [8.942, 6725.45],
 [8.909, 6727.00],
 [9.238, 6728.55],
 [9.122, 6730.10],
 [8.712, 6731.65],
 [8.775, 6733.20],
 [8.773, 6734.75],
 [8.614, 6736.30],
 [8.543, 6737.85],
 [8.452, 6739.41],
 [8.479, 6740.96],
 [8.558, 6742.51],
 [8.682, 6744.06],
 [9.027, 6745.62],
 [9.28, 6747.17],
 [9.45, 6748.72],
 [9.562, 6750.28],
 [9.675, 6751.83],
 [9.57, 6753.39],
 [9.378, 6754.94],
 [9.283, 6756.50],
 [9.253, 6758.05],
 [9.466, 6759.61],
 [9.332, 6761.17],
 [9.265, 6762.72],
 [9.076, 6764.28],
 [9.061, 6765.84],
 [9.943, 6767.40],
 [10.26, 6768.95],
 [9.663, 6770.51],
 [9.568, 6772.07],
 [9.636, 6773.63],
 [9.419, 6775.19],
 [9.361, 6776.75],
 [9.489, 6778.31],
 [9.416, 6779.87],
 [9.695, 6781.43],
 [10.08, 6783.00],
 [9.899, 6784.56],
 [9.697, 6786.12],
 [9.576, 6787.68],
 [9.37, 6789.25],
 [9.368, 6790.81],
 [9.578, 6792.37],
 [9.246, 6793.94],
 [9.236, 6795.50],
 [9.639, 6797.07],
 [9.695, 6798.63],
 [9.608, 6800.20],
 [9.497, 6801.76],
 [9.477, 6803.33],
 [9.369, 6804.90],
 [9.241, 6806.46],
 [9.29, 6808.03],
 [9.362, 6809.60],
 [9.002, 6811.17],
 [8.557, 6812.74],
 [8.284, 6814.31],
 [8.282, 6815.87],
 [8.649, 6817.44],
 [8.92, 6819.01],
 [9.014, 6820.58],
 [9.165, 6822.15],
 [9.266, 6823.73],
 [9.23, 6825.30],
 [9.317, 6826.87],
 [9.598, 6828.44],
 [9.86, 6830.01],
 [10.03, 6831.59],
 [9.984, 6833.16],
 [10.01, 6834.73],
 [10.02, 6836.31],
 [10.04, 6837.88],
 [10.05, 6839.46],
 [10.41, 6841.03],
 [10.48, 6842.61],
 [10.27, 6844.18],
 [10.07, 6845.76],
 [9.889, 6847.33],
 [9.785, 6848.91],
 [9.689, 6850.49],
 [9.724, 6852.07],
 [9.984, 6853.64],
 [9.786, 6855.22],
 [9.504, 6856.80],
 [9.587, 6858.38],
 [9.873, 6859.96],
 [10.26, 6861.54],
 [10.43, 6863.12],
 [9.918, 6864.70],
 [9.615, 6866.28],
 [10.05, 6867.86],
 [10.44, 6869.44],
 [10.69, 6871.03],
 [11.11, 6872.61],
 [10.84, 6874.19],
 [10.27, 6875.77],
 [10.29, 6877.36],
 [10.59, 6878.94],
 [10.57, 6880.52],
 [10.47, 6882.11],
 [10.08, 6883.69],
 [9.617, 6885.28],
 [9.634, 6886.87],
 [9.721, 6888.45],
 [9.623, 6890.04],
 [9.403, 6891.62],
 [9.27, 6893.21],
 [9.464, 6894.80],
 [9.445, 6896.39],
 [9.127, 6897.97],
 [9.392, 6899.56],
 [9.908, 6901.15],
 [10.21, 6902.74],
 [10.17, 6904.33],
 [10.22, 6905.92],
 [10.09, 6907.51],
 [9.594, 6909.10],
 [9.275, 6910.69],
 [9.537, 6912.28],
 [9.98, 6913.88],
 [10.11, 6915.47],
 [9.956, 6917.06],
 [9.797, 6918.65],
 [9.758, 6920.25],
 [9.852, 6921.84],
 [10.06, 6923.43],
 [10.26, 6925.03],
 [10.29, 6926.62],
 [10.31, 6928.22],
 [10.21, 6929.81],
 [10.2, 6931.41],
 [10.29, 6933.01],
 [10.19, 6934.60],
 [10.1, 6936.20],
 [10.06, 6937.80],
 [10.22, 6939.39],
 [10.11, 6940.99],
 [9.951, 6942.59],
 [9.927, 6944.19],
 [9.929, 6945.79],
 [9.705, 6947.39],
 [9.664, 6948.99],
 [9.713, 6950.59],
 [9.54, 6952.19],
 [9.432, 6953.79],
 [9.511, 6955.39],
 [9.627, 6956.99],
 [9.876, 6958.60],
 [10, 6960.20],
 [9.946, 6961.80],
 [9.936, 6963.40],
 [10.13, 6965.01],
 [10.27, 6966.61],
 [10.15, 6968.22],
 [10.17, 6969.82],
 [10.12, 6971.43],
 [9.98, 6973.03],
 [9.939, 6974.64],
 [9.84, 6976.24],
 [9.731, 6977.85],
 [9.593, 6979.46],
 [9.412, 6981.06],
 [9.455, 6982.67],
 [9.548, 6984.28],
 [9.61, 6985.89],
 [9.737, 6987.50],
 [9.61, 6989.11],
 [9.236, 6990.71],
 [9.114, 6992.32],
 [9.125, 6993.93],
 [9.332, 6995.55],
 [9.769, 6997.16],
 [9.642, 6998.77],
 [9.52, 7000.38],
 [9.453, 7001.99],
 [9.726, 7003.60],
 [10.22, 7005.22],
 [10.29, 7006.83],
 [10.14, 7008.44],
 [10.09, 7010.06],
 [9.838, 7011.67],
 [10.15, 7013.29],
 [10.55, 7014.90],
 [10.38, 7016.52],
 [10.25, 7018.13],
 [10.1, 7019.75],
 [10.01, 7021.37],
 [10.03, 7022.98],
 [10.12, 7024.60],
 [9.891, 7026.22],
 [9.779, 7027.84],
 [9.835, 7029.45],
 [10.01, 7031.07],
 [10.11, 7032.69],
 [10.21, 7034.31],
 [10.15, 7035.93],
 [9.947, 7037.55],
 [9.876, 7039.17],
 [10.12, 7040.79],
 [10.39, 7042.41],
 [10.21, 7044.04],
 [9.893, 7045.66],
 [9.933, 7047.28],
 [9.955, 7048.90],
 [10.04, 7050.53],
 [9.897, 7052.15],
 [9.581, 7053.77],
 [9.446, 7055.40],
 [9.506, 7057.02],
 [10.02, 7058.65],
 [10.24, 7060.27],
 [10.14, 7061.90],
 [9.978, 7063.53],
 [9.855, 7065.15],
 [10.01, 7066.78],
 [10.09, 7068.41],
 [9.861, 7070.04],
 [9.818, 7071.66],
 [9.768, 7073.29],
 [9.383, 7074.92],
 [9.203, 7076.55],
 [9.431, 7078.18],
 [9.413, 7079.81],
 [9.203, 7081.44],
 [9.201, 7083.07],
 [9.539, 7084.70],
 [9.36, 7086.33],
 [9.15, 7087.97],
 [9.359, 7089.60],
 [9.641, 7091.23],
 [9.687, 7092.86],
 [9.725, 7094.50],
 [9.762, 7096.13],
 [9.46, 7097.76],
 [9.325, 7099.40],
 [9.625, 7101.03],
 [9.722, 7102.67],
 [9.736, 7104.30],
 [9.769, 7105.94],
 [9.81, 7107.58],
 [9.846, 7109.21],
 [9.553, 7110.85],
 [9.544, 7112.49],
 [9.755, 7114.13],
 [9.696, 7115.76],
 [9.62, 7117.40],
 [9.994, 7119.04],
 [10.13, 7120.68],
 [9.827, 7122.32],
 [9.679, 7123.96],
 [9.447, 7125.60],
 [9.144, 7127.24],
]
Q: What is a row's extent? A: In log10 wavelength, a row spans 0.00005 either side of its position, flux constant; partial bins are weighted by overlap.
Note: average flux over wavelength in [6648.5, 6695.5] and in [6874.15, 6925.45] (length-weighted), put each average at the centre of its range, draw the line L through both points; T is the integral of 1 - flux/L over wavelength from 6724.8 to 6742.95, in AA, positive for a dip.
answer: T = -0.90 AA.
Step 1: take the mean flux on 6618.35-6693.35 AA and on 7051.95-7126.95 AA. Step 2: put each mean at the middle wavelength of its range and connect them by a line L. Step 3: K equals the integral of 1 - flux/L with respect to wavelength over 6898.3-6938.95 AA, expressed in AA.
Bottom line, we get -4.1 AA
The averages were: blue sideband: 8.18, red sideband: 9.66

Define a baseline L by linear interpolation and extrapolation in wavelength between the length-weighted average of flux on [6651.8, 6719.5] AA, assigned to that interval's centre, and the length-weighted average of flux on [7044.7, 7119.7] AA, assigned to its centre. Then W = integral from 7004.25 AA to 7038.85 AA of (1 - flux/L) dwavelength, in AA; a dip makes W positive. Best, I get -2.6 AA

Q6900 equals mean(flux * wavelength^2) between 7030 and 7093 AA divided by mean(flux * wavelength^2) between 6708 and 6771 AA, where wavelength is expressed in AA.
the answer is 1.2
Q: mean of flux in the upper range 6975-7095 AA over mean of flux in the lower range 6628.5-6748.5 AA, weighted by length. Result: 1.2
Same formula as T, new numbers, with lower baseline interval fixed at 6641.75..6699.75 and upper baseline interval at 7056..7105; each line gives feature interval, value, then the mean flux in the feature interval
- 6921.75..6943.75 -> -2.8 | 10.2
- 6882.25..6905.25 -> -2.2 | 9.67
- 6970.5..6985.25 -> -0.9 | 9.74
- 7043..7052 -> -0.5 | 10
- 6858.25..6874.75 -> -3.0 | 10.3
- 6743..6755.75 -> -1.7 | 9.31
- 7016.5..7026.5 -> -0.8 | 10.1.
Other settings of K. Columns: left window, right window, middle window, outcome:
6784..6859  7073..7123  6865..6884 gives -1.7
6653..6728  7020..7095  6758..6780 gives -3.3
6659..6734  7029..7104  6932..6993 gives -4.0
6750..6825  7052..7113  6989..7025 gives -1.1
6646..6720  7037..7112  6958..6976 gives -1.7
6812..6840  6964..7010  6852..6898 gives -2.6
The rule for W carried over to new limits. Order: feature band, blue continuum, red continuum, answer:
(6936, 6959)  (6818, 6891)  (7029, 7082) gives 0.2 AA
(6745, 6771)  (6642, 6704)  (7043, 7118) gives -3.9 AA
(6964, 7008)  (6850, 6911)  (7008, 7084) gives 0.9 AA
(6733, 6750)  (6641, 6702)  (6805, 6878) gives -0.4 AA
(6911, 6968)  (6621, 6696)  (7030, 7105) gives -4.4 AA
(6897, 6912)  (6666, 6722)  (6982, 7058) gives -1.1 AA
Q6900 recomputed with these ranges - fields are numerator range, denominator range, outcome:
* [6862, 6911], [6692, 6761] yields 1.24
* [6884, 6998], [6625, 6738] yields 1.30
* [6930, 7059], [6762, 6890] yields 1.07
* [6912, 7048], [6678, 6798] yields 1.23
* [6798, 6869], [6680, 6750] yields 1.24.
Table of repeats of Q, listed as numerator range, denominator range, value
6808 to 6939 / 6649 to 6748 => 1.22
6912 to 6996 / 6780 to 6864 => 1.03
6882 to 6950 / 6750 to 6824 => 1.05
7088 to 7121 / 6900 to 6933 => 0.97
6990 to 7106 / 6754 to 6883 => 1.01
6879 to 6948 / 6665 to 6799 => 1.16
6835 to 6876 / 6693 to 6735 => 1.25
